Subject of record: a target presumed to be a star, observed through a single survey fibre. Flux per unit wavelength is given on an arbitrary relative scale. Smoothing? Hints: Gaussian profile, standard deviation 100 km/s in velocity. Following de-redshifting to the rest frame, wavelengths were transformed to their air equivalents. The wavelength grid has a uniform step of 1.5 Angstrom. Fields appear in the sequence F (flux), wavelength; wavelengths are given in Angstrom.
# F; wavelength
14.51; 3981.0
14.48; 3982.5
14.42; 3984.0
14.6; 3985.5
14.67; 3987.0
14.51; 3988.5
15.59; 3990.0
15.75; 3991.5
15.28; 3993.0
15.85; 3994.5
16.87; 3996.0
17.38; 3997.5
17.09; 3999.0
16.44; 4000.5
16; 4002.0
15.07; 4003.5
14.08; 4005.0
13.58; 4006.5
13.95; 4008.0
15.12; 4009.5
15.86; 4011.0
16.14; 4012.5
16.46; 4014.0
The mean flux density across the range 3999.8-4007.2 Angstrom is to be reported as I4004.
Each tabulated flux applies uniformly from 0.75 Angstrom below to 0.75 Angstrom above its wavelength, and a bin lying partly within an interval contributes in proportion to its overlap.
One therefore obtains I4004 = 15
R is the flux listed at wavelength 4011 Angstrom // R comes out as 15.86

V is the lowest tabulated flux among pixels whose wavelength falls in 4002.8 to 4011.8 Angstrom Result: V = 13.58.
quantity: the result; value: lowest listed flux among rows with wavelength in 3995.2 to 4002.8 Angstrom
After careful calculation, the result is 16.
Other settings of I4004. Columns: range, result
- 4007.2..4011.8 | 15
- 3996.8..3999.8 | 17.2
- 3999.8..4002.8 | 16.2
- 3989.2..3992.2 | 15.6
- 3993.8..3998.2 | 16.7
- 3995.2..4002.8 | 16.7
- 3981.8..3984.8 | 14.5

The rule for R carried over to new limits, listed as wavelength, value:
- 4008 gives 13.95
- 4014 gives 16.46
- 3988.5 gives 14.51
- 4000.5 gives 16.44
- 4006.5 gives 13.58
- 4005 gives 14.08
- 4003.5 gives 15.07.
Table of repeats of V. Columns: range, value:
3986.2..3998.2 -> 14.51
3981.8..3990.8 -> 14.42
